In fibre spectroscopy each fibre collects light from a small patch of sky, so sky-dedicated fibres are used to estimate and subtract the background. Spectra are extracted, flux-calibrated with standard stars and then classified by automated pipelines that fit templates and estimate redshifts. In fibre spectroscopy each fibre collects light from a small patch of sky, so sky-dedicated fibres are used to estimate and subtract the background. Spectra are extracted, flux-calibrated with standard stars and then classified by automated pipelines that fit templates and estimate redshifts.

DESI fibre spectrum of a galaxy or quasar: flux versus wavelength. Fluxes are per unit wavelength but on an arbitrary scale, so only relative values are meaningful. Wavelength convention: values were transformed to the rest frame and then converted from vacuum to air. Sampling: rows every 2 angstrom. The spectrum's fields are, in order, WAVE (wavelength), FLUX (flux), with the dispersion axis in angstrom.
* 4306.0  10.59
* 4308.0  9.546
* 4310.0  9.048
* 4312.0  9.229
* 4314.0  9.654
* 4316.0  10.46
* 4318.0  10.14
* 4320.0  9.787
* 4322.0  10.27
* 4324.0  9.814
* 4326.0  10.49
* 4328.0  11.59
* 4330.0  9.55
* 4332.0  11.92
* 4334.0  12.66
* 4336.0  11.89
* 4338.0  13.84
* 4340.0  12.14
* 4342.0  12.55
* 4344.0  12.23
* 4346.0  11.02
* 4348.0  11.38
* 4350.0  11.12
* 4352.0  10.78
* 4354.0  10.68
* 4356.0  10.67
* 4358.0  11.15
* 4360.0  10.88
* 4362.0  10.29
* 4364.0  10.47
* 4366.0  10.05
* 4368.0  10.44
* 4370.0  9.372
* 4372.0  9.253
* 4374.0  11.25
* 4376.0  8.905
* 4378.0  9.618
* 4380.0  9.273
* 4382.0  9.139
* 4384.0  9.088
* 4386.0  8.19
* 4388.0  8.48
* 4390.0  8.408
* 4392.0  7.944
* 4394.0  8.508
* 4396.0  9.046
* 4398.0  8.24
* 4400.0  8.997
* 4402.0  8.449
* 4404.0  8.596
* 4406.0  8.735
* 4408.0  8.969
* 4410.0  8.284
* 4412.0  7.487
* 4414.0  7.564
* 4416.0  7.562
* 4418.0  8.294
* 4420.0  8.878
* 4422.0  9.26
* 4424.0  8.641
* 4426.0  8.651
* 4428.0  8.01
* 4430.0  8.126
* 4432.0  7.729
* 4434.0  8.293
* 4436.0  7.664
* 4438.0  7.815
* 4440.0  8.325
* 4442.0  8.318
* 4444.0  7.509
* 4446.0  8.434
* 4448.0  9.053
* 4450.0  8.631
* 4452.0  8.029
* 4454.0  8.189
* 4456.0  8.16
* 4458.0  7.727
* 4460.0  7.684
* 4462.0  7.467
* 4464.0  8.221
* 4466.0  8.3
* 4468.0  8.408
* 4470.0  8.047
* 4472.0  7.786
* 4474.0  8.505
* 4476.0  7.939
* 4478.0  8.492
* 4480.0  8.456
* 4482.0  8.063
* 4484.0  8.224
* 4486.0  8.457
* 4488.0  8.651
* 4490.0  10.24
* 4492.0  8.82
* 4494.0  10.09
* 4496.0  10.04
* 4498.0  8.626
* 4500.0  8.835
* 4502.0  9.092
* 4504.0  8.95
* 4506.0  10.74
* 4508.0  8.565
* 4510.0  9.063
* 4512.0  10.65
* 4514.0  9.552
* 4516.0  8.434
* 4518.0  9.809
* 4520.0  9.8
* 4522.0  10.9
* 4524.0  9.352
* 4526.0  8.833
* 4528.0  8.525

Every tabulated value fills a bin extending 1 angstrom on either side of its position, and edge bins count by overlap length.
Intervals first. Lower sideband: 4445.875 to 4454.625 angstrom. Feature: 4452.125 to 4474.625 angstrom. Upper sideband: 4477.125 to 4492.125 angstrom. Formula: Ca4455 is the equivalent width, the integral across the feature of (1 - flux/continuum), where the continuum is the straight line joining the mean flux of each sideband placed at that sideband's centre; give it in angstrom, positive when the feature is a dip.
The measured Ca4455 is 1.4 angstrom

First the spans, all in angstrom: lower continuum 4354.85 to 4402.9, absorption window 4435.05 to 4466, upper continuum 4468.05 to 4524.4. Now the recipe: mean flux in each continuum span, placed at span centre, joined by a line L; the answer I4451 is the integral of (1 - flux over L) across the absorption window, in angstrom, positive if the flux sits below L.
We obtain 3.75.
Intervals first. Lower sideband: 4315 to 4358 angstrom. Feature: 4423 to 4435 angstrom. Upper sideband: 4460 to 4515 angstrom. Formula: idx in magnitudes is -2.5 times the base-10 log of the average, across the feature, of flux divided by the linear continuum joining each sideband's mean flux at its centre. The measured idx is 0.18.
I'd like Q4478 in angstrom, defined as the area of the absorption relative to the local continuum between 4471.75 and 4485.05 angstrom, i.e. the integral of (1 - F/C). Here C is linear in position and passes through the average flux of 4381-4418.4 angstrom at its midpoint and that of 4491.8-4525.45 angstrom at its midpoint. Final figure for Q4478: 1.39 angstrom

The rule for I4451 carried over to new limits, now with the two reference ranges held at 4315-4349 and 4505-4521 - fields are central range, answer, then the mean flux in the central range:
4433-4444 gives 2.40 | 8.03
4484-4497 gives 0.65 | 9.29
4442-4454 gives 2.20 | 8.32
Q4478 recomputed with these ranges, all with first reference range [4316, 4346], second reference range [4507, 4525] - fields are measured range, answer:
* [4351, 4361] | 0.22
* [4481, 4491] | 1.14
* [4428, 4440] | 2.76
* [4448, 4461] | 2.57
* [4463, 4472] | 1.64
